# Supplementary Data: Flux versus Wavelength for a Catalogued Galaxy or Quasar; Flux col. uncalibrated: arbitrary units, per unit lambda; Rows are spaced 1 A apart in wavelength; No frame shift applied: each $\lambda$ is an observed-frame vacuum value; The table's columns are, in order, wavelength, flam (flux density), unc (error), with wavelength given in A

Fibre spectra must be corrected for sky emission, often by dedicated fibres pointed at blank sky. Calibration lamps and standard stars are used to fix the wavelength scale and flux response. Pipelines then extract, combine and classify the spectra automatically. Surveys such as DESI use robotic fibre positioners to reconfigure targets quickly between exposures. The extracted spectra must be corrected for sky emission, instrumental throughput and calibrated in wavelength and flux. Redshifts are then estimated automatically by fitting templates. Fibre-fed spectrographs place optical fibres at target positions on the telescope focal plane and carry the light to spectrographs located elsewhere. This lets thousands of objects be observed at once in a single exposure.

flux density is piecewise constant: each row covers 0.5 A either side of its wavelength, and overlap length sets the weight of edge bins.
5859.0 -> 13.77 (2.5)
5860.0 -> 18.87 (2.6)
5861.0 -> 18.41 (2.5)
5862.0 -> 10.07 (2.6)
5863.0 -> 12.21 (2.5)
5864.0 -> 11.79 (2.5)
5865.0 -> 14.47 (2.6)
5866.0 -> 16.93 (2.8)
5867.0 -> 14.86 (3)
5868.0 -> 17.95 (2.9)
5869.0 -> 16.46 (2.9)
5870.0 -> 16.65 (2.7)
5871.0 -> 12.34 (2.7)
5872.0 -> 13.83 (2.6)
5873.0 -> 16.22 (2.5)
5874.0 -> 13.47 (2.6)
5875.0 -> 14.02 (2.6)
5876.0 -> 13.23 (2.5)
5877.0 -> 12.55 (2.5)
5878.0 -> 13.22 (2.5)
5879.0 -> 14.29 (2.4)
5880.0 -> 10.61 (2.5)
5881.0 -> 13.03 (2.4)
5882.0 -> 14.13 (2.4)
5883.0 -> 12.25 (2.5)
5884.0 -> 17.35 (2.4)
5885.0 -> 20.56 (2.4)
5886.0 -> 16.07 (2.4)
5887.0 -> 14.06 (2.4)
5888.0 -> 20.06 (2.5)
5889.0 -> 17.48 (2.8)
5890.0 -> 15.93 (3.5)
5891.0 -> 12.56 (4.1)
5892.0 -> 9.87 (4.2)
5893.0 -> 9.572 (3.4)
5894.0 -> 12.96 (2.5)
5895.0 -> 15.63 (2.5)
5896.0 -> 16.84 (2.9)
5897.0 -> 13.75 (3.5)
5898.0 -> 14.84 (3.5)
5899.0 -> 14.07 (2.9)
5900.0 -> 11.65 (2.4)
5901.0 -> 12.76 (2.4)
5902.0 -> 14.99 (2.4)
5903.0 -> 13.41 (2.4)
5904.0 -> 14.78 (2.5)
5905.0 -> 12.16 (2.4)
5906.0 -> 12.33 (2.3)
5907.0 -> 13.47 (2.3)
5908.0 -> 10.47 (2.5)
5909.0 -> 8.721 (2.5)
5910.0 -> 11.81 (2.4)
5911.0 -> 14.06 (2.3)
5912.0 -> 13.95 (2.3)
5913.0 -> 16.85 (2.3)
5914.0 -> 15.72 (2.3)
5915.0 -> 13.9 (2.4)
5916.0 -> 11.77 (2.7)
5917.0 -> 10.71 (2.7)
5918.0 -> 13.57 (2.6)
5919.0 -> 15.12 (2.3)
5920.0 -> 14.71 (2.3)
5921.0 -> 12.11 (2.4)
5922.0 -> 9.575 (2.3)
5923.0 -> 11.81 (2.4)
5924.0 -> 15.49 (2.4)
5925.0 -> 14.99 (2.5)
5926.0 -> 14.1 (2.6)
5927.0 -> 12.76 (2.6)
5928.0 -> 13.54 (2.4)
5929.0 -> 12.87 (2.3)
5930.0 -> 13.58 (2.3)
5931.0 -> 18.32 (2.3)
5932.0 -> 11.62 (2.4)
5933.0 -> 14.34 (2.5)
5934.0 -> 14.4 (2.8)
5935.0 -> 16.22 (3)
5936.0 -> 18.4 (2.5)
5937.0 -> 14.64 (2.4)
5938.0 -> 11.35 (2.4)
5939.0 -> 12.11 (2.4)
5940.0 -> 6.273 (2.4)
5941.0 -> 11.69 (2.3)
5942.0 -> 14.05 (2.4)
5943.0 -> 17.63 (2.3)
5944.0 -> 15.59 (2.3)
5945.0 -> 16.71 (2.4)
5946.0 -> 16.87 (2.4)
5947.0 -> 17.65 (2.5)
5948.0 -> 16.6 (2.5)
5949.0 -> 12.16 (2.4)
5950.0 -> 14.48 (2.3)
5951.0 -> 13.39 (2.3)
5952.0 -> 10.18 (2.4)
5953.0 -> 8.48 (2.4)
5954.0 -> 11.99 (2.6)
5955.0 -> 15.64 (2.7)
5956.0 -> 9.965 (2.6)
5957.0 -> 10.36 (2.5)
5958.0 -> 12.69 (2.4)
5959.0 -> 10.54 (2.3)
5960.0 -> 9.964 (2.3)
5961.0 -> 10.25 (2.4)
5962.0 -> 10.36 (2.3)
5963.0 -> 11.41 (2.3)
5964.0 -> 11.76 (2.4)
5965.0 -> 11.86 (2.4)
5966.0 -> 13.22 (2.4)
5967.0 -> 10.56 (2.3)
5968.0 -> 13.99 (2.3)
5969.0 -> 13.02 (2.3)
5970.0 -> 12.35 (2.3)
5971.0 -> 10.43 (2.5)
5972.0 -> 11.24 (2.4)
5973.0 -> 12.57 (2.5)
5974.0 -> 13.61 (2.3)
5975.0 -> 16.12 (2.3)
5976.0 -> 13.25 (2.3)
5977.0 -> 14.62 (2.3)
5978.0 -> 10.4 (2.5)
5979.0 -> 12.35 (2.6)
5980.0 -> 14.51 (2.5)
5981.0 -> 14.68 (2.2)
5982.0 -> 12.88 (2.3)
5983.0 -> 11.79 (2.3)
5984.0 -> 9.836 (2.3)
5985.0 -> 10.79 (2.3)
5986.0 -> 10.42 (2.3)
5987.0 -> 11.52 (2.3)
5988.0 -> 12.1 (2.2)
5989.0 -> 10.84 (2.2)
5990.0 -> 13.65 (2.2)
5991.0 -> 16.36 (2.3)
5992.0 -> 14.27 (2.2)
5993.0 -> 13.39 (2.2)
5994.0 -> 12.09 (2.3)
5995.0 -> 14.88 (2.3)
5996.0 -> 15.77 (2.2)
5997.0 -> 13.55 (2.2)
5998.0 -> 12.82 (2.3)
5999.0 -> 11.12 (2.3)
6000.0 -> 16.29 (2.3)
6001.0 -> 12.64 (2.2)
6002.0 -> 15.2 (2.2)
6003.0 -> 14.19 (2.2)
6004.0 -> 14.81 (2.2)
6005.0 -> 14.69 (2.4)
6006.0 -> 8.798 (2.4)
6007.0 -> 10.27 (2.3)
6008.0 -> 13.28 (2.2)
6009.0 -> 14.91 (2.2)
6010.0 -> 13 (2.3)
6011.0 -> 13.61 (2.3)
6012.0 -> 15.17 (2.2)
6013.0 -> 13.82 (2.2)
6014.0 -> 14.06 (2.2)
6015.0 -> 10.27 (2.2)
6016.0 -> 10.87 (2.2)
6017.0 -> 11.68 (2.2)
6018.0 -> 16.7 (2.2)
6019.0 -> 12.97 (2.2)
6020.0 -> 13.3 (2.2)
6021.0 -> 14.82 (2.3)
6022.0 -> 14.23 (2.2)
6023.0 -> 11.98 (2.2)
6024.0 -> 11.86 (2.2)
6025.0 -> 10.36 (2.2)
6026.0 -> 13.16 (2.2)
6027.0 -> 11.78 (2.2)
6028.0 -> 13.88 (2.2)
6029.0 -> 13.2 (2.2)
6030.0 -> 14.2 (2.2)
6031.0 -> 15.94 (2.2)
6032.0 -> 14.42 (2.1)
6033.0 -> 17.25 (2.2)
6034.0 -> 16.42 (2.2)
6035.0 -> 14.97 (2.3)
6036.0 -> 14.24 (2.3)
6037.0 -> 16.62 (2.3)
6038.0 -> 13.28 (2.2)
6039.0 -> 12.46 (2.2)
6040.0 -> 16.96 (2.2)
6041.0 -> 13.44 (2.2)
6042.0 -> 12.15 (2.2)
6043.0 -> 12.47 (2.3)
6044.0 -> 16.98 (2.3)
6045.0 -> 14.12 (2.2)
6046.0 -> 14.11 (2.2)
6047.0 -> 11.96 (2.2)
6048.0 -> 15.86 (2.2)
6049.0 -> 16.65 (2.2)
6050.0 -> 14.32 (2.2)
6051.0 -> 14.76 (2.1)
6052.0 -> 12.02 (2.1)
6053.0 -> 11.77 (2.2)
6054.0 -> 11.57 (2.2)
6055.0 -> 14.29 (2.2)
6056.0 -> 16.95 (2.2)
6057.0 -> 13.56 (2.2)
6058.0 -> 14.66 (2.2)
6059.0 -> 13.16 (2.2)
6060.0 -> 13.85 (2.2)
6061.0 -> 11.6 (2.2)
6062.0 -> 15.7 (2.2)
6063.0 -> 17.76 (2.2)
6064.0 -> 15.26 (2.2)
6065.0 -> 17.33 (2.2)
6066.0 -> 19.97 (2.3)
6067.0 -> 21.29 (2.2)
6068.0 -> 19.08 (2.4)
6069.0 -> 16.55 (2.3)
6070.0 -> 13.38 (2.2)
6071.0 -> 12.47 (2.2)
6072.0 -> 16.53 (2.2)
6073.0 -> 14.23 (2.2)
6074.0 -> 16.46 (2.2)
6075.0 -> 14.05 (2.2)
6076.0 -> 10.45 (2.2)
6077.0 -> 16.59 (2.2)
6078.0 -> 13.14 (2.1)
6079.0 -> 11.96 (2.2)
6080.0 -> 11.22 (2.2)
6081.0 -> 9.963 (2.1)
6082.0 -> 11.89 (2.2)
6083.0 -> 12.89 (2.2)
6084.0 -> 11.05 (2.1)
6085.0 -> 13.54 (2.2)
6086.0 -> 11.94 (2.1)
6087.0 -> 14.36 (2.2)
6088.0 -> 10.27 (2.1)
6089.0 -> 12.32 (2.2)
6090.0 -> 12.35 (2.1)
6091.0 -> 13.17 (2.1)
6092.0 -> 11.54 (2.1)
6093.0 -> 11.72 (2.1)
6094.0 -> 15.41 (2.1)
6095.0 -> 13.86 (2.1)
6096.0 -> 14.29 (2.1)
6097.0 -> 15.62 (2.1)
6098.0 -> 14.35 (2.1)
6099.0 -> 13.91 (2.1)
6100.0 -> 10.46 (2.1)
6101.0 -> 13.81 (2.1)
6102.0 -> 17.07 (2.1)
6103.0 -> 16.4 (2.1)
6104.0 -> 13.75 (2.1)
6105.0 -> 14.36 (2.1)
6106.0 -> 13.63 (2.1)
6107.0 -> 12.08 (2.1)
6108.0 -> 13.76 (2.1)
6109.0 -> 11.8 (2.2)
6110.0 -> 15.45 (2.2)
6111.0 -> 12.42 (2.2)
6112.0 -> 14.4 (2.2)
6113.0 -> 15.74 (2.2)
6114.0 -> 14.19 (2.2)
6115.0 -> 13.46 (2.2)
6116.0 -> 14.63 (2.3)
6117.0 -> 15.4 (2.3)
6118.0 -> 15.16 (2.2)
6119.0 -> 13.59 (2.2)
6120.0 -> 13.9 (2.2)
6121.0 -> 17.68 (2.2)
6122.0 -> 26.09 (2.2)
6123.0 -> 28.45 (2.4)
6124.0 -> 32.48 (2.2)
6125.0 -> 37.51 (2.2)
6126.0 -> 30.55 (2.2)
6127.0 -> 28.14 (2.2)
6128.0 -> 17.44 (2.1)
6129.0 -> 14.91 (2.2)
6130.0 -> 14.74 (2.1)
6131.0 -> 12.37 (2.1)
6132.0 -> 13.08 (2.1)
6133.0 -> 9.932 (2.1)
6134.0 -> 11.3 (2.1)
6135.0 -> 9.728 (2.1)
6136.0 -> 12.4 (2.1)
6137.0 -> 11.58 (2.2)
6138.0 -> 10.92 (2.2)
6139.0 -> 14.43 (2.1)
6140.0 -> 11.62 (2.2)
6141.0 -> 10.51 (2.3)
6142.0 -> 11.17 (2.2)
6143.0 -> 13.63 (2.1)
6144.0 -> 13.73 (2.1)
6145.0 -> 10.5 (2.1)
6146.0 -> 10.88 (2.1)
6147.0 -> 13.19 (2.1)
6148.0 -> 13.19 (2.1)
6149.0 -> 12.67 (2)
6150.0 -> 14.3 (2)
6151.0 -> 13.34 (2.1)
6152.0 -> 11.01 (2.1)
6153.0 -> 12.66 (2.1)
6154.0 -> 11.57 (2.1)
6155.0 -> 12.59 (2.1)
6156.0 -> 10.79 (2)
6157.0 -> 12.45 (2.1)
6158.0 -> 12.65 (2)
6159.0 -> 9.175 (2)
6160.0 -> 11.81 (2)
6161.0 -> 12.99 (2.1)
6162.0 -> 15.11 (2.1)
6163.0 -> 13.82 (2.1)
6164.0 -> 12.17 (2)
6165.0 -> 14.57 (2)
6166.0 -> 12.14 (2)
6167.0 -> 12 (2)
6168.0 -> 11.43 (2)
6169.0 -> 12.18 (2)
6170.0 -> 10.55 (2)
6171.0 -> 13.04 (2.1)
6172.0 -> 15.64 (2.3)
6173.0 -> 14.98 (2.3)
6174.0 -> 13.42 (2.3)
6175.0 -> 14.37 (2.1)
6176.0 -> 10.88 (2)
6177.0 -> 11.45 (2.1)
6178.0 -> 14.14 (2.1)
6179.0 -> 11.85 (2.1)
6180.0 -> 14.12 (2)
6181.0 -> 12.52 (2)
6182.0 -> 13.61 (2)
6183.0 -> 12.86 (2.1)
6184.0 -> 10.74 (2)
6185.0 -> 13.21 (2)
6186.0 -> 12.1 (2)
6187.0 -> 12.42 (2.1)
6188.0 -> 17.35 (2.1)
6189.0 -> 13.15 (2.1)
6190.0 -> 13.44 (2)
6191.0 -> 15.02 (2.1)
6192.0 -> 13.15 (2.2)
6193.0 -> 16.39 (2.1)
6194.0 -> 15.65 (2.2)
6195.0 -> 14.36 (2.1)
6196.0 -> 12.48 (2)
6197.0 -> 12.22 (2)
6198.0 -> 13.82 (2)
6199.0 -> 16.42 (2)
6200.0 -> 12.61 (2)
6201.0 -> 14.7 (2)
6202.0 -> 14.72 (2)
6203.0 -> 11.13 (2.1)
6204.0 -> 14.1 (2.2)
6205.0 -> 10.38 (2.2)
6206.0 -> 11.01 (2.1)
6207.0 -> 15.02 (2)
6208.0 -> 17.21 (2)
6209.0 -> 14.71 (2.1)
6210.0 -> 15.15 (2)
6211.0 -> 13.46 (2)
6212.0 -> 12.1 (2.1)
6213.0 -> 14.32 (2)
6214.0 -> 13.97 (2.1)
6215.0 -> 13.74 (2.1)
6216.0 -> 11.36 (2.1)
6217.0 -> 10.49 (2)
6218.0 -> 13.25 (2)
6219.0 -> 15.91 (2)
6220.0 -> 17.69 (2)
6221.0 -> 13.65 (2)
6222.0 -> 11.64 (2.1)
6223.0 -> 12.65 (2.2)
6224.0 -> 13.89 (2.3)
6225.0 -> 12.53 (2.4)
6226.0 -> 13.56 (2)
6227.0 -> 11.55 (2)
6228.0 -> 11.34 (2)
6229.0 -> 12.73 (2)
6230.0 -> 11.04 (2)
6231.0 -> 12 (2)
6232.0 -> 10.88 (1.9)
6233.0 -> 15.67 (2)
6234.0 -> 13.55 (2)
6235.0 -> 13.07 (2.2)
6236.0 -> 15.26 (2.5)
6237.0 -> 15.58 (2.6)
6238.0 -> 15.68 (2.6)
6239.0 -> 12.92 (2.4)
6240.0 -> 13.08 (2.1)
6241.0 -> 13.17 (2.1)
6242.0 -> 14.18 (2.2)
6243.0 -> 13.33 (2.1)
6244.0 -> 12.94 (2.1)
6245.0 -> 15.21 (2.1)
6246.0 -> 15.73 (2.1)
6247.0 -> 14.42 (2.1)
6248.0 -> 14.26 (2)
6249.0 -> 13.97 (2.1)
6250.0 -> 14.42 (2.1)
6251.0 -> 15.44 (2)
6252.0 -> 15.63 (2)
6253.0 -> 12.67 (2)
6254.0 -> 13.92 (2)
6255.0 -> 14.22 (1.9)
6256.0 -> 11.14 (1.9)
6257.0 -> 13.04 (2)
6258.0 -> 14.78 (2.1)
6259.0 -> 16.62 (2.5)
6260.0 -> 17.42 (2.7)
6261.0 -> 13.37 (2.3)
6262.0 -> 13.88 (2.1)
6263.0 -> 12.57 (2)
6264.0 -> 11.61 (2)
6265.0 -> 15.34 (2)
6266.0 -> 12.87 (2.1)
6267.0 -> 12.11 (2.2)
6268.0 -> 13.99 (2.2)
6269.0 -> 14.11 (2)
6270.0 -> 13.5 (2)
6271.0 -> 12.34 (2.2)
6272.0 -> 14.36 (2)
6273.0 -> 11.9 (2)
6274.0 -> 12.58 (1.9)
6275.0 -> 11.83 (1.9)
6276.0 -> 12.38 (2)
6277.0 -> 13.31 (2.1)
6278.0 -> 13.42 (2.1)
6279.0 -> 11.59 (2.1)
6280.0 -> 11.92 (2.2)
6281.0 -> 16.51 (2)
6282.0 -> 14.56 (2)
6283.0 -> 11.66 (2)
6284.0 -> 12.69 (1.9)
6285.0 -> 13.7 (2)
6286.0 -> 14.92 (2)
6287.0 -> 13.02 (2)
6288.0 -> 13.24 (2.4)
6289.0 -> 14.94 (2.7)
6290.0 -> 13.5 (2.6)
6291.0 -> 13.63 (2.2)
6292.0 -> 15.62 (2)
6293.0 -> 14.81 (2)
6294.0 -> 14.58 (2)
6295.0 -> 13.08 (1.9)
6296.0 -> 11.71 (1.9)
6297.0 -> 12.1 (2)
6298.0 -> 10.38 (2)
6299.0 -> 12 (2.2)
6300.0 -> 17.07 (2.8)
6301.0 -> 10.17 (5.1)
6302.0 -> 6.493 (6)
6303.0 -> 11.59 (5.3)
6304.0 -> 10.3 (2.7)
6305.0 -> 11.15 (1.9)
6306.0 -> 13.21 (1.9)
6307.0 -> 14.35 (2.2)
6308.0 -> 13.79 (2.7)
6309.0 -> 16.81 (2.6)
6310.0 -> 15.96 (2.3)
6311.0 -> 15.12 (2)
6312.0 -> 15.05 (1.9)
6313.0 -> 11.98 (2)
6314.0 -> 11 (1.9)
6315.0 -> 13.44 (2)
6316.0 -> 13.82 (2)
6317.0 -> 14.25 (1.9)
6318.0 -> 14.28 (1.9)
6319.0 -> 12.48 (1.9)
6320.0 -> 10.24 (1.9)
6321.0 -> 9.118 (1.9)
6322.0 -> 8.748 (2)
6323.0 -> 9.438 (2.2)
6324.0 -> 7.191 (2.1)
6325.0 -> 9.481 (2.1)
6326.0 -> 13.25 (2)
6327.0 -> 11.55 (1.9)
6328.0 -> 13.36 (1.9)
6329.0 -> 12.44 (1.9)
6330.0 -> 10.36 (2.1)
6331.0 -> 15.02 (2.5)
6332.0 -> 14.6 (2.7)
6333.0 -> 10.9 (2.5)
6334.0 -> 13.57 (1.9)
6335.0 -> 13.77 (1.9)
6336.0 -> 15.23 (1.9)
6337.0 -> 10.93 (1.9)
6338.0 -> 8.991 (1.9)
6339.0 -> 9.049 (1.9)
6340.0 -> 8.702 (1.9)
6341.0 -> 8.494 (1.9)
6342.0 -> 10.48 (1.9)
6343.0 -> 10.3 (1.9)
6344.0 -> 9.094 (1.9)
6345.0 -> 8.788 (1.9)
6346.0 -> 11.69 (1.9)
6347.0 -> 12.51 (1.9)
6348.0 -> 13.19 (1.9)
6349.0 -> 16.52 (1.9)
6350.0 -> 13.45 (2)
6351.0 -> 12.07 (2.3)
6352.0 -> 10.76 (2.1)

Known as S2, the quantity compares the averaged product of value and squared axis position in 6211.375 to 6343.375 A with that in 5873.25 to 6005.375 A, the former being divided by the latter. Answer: 1.1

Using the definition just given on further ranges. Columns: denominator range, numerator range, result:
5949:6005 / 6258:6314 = 1.17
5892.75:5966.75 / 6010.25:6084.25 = 1.11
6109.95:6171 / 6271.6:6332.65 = 0.92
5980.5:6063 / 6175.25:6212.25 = 1.05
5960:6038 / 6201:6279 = 1.12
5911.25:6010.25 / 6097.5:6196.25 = 1.15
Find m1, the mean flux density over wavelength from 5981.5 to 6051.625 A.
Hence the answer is 13.5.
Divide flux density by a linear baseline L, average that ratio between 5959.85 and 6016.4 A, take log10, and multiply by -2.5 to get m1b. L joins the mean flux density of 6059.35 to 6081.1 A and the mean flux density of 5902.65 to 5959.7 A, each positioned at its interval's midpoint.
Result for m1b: 0.10 mag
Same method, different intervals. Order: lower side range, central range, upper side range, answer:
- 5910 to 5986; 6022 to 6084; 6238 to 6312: -0.08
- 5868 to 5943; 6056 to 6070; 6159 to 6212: -0.18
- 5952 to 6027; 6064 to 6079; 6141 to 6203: -0.22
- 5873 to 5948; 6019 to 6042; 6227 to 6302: -0.02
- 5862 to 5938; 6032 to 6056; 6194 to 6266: -0.04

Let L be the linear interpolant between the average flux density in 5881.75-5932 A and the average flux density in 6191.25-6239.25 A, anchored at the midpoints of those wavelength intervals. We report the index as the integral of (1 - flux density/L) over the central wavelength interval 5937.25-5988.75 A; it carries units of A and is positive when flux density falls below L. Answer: 4.8 A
